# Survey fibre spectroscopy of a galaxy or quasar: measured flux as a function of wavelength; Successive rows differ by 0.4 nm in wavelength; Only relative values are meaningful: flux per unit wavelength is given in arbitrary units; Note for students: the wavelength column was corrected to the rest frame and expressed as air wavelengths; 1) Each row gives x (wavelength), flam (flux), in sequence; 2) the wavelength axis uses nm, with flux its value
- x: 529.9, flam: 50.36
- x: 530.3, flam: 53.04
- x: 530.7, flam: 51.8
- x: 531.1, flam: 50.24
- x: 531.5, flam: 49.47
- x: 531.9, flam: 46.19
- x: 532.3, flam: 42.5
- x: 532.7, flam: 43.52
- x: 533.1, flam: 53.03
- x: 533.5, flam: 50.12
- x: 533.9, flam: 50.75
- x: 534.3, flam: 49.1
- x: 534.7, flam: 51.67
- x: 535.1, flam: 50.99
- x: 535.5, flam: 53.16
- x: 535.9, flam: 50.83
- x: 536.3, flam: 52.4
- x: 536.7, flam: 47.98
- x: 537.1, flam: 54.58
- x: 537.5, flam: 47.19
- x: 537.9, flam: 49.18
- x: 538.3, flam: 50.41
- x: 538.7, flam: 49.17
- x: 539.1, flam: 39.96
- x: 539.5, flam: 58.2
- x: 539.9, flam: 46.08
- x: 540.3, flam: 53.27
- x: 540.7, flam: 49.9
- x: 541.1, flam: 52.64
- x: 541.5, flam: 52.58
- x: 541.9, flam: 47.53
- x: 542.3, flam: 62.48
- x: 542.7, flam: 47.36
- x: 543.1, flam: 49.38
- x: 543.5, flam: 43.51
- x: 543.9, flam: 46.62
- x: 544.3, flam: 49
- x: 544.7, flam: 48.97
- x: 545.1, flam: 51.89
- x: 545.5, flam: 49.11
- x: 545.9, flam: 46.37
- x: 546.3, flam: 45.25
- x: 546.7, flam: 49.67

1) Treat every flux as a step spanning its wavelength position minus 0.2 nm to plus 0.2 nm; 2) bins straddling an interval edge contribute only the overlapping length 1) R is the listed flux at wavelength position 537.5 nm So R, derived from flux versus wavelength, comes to 47.19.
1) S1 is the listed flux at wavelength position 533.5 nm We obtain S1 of 50.12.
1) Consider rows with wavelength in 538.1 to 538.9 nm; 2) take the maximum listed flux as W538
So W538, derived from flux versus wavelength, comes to 50.41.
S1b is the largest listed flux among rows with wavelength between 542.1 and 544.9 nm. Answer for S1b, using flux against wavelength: 62.48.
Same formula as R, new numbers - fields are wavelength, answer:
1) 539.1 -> 39.96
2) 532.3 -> 42.5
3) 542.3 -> 62.48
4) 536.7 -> 47.98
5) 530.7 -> 51.8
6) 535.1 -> 50.99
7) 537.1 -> 54.58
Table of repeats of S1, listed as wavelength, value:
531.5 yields 49.47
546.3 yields 45.25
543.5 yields 43.51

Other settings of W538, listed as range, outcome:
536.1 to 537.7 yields 54.58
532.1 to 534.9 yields 53.03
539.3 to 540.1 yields 58.2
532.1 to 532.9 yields 43.52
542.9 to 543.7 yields 49.38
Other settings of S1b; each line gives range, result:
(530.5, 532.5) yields 51.8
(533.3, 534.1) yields 50.75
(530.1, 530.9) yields 53.04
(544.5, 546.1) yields 51.89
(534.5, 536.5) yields 53.16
